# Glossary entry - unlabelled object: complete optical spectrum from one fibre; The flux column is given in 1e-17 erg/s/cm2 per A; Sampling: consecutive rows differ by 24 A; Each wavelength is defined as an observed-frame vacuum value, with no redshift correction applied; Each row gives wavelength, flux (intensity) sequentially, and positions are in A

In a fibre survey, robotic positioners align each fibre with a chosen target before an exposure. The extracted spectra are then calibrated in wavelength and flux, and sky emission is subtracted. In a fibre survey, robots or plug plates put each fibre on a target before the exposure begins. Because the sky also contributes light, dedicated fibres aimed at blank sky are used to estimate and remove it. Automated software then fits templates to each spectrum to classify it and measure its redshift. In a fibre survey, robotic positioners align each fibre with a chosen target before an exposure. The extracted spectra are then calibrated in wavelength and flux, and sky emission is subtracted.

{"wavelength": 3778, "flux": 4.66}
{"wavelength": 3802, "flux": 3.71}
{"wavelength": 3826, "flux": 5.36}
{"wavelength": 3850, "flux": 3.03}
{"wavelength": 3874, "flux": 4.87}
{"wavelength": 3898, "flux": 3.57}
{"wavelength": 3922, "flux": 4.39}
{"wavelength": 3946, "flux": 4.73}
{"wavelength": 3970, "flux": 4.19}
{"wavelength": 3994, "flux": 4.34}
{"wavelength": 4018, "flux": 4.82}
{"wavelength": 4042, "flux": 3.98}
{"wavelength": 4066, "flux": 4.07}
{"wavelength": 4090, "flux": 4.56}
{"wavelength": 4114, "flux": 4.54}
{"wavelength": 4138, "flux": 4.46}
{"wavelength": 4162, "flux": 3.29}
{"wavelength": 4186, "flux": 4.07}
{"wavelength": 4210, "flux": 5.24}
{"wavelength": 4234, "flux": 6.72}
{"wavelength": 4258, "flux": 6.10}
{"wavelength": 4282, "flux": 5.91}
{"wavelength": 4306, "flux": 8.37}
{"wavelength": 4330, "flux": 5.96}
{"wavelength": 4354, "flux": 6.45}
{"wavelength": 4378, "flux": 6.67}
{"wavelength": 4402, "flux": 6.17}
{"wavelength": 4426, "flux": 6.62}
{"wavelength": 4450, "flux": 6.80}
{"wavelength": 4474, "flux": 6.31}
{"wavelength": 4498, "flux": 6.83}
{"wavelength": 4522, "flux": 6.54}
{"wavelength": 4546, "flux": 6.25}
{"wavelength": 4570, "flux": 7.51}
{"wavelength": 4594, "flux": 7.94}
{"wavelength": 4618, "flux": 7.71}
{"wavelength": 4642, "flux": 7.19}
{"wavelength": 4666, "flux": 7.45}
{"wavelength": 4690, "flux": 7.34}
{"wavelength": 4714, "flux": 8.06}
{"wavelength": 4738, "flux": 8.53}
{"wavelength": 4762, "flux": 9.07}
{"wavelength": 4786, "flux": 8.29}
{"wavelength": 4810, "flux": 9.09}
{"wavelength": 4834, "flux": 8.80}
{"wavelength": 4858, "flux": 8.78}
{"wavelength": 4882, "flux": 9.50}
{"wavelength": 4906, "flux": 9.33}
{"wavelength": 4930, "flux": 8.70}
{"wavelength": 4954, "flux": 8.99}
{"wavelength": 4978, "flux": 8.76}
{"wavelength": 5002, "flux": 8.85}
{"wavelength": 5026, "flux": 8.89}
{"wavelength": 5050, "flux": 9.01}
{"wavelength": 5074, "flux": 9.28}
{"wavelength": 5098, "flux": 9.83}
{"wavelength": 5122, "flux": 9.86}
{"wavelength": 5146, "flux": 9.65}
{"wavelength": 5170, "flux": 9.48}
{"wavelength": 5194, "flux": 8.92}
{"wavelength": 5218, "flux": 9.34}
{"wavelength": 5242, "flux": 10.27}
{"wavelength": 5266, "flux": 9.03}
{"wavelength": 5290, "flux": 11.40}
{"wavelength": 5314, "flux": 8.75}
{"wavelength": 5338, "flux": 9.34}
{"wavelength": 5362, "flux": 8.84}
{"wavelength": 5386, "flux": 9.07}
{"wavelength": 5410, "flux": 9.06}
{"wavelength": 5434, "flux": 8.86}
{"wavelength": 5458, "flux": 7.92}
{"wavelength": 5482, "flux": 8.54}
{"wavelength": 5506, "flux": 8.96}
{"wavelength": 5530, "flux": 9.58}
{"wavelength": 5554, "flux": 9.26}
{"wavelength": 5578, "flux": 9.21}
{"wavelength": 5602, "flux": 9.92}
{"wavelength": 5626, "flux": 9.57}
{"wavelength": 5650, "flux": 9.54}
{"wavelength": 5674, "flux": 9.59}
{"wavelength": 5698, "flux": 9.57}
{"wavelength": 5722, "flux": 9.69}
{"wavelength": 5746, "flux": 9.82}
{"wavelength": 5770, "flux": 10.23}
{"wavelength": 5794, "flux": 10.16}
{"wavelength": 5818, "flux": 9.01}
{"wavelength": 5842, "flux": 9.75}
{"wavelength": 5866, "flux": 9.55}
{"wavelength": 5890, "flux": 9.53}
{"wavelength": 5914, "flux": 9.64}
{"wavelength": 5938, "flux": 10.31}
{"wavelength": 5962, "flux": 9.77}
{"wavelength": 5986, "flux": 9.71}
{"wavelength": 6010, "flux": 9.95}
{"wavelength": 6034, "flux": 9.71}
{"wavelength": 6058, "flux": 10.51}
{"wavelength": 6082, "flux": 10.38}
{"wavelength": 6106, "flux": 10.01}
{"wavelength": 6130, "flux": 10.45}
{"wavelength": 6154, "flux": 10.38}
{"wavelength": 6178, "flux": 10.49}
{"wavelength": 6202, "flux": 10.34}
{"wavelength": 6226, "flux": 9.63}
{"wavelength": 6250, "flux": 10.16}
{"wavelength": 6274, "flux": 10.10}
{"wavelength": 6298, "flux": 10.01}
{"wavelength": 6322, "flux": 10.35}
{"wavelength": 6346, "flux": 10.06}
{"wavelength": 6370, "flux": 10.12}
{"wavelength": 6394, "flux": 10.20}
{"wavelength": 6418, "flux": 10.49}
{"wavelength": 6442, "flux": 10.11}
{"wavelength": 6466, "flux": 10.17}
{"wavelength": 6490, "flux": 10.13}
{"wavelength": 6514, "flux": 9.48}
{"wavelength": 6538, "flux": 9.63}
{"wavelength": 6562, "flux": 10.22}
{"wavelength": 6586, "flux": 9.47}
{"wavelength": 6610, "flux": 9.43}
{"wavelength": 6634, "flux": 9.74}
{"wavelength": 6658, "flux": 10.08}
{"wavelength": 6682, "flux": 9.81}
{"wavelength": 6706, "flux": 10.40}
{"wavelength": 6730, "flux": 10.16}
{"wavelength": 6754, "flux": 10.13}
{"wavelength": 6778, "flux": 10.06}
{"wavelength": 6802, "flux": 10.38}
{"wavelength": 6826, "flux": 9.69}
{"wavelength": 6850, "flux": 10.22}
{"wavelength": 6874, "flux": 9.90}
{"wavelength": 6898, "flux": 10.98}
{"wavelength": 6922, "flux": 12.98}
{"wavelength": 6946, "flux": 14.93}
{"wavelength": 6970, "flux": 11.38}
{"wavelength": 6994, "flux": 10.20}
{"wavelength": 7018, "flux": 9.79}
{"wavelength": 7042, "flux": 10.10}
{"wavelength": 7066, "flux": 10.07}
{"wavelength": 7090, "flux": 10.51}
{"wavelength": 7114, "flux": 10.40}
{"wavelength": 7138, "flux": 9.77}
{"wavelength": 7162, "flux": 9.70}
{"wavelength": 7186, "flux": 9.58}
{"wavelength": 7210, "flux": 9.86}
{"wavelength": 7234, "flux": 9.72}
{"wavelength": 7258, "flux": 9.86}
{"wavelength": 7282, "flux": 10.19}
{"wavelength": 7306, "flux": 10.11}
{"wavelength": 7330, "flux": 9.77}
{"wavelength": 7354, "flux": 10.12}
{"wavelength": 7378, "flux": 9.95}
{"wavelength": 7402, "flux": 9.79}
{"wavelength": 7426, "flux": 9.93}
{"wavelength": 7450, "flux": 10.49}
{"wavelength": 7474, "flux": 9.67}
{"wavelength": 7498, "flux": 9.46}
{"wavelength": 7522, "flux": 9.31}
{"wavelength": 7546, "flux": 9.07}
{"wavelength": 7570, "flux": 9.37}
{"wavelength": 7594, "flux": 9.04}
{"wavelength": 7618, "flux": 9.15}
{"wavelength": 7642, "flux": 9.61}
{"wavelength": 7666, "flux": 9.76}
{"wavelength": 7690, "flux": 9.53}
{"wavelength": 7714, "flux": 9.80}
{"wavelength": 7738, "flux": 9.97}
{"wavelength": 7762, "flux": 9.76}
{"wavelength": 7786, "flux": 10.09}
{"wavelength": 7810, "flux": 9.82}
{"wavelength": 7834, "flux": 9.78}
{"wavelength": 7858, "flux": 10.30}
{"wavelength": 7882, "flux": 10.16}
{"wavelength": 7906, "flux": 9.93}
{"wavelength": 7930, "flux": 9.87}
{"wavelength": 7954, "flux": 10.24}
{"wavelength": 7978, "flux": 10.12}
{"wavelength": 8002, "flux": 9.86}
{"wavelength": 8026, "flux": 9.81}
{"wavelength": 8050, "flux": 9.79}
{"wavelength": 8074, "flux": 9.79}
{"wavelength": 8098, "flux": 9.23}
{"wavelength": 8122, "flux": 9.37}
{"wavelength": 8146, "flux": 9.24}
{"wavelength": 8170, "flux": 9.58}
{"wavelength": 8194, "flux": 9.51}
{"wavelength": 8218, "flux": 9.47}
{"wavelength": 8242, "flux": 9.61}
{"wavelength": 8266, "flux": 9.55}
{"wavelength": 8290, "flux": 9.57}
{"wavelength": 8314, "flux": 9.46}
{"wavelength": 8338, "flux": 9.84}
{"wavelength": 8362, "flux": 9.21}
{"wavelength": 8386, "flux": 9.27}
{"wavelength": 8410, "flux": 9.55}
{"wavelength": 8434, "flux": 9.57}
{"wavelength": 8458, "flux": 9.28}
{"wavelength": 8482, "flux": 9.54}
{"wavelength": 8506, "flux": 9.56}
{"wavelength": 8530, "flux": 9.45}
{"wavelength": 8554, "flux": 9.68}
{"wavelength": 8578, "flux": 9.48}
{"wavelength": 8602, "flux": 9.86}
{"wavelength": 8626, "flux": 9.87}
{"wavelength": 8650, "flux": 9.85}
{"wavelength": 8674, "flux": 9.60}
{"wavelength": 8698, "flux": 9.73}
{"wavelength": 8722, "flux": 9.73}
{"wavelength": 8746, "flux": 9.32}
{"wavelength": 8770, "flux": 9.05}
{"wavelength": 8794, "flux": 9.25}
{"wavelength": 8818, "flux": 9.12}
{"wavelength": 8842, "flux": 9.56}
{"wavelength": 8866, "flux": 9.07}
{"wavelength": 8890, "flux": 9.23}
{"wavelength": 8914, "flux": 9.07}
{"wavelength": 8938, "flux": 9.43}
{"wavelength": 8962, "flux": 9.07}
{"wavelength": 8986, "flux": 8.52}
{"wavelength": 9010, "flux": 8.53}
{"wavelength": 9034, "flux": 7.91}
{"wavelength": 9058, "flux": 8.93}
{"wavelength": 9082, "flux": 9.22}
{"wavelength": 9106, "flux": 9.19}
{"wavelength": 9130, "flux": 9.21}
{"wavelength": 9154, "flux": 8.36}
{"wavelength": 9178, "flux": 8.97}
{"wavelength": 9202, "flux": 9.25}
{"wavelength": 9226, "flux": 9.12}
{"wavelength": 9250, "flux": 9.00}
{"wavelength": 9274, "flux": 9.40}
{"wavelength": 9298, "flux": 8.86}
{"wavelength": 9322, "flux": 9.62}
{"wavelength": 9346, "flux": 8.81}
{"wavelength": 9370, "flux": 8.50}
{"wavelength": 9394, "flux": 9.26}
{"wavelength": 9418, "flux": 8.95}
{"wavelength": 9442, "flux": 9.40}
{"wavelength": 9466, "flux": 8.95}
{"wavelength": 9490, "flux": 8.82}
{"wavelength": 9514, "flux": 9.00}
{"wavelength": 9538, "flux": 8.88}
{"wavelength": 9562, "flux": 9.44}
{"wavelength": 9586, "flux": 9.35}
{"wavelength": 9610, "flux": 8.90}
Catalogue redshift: 0.057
